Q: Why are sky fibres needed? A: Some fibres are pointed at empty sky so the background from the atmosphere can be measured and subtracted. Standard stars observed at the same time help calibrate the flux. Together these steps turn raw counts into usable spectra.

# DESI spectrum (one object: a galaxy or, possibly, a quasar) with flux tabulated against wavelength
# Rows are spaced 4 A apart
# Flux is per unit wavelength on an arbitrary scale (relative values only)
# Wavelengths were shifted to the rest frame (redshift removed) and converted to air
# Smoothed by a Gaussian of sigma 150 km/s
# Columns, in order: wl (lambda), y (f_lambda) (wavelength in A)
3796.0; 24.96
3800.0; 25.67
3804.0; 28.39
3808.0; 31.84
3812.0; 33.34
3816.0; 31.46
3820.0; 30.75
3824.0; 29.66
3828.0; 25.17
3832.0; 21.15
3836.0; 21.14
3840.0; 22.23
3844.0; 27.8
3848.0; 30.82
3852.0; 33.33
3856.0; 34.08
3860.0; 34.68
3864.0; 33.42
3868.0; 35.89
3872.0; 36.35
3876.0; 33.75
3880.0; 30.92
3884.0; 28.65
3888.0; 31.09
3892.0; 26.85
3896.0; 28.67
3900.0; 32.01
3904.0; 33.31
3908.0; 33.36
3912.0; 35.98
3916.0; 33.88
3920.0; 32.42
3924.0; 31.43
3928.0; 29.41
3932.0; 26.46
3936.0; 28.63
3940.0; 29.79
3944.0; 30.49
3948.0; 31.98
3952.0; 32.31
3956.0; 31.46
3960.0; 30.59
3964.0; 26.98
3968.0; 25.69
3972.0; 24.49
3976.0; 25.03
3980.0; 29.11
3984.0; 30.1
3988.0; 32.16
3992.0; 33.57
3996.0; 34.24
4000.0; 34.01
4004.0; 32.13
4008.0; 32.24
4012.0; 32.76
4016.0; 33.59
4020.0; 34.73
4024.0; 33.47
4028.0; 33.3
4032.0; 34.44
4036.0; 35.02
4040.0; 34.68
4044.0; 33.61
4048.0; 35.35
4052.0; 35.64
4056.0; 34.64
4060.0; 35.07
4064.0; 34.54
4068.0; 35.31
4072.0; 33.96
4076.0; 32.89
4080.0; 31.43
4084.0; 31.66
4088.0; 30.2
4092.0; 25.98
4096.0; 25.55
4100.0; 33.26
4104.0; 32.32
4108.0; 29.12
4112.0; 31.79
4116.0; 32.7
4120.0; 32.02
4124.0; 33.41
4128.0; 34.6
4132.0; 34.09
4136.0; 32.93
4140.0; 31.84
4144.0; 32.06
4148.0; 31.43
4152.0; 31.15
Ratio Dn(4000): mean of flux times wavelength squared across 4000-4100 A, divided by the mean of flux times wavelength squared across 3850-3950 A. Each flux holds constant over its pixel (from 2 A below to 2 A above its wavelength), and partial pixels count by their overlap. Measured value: 1.12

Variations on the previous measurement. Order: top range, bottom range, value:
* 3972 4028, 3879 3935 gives 1.08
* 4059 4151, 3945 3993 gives 1.17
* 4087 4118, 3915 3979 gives 1.11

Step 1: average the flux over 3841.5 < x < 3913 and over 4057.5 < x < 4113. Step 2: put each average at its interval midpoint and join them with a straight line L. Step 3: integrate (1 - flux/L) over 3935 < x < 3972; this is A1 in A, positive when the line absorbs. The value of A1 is 2.9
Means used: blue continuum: 32.2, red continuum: 31.7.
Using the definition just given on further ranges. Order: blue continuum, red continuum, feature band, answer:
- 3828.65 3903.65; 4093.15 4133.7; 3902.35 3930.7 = -2.0 A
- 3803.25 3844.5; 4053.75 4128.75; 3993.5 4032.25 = -3.4 A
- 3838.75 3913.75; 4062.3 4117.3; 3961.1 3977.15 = 2.9 A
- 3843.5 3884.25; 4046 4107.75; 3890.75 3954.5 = 3.4 A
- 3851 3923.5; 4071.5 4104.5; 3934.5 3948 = 0.9 A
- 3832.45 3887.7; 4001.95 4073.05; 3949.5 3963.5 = 0.7 A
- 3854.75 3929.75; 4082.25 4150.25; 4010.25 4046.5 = -2.4 A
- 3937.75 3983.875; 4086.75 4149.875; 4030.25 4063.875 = -4.9 A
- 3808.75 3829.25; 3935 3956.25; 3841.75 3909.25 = -3.2 A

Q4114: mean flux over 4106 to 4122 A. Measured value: 31.4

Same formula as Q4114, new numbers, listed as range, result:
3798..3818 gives 30.1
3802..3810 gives 30.1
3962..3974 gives 25.7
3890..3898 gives 27.8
